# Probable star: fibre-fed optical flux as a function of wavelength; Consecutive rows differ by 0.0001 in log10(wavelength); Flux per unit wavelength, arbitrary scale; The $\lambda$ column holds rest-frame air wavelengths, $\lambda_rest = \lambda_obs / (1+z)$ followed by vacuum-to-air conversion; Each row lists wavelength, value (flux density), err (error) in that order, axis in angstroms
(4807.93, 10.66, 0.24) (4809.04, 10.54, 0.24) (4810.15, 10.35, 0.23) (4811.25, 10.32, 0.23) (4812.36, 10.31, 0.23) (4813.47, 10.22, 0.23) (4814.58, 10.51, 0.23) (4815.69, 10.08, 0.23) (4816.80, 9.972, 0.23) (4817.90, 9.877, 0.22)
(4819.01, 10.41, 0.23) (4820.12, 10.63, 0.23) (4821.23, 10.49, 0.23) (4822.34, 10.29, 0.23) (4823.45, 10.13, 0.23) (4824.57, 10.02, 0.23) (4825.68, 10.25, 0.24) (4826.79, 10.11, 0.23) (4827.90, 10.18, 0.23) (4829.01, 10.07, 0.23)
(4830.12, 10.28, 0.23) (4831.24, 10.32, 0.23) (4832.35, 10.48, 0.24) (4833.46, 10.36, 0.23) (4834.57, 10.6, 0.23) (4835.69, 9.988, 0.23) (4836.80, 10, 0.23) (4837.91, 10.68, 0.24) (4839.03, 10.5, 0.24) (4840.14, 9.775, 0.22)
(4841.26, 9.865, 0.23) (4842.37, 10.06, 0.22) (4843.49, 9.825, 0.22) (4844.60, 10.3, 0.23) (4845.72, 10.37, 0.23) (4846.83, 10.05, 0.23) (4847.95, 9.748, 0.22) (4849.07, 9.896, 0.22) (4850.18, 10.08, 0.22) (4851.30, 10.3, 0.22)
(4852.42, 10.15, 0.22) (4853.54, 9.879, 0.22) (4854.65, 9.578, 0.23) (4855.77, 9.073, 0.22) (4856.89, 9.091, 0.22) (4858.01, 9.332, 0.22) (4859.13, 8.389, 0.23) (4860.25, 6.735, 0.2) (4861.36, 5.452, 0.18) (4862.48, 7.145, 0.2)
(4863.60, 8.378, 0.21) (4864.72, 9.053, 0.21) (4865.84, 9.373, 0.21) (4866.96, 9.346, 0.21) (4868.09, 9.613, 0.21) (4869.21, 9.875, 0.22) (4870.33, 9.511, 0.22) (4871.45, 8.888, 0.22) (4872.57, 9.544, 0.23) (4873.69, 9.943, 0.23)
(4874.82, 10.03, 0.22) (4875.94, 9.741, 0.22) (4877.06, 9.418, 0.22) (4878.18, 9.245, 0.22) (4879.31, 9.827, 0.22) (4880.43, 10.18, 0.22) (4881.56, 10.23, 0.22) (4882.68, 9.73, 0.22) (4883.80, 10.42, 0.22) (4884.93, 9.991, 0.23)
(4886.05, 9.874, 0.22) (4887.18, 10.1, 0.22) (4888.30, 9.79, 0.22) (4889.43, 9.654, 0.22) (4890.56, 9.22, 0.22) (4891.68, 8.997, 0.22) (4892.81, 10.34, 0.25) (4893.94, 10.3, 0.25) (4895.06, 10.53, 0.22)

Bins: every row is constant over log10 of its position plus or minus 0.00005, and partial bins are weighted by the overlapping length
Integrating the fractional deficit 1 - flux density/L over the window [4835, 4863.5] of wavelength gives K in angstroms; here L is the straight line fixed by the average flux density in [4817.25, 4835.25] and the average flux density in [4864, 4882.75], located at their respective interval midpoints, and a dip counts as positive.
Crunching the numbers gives 1.50 angstroms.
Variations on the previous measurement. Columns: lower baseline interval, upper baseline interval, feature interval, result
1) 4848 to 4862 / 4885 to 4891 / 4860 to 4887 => 0.5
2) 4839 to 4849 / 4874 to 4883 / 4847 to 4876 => 2.2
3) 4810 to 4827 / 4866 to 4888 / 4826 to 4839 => -0.2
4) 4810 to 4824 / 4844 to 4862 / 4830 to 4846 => -0.9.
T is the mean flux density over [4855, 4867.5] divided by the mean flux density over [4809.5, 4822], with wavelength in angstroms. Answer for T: 0.81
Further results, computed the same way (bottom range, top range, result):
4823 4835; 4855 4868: 0.82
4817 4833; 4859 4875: 0.85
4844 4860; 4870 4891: 1.01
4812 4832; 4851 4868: 0.86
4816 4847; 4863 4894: 0.94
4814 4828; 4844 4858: 0.96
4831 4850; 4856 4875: 0.86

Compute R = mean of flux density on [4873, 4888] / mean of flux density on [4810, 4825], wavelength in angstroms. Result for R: 0.97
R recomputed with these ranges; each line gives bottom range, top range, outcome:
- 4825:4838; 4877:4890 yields 0.96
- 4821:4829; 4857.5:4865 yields 0.76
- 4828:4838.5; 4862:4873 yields 0.88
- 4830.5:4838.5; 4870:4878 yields 0.93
